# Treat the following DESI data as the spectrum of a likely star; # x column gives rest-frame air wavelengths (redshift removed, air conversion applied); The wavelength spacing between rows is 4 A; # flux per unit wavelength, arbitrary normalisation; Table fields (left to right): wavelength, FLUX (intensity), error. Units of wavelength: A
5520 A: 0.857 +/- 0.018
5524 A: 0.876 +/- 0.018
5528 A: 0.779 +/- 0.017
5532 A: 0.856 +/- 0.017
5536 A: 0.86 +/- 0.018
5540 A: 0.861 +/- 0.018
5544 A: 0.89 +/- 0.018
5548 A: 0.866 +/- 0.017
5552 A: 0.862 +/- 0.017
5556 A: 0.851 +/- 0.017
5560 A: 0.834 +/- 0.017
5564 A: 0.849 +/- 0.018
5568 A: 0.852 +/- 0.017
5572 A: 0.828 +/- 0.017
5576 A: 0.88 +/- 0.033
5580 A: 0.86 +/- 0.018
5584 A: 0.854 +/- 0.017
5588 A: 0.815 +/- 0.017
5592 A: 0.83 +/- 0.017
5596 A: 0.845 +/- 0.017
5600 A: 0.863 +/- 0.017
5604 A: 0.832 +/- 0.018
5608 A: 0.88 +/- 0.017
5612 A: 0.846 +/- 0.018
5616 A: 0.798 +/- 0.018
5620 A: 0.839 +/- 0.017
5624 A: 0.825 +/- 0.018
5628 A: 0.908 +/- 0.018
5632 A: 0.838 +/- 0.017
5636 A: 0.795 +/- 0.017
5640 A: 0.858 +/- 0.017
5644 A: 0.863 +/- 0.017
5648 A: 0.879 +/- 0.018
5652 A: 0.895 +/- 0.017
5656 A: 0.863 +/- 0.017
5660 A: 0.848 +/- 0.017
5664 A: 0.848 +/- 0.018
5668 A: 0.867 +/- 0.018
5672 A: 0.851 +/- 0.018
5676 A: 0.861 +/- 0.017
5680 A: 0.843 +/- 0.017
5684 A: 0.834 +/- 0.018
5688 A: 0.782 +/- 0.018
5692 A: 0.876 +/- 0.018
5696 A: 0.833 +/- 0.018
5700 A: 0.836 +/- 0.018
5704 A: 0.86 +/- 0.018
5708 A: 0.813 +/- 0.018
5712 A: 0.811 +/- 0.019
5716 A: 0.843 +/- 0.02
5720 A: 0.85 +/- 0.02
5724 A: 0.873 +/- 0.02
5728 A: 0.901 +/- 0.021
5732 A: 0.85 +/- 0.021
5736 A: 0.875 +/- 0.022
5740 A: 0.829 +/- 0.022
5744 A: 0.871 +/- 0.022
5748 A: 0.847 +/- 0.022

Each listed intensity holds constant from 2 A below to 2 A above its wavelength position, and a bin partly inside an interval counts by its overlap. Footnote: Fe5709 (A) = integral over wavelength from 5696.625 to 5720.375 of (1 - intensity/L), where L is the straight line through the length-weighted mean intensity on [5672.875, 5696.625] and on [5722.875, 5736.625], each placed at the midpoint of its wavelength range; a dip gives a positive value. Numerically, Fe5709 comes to 0.7 A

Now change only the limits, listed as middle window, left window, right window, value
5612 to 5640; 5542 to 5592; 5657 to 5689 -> 0.4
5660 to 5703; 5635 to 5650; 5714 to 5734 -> 0.7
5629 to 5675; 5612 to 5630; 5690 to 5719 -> -0.8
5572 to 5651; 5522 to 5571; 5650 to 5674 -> 0.9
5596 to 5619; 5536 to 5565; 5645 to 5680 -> 0.5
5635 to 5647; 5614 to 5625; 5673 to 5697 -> -0.3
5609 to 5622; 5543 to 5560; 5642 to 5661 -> 0.5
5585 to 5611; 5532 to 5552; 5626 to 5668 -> 0.6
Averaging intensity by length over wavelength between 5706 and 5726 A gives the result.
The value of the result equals 0.838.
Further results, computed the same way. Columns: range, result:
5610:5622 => 0.828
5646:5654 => 0.887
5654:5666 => 0.853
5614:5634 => 0.842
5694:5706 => 0.843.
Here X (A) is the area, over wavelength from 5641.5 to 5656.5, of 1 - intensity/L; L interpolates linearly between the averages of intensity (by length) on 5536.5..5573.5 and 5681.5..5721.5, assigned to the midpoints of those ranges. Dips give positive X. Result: -0.61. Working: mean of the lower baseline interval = 0.855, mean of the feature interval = 0.876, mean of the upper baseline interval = 0.834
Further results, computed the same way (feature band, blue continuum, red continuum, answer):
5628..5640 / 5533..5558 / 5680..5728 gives 0.17 A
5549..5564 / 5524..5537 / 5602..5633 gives -0.20 A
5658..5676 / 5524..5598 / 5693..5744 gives -0.11 A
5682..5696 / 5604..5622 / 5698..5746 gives 0.27 A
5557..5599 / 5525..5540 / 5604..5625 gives -0.36 A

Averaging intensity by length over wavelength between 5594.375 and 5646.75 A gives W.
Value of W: 0.846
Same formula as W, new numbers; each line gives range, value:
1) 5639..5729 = 0.851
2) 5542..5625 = 0.848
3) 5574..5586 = 0.865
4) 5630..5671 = 0.855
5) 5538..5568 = 0.859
